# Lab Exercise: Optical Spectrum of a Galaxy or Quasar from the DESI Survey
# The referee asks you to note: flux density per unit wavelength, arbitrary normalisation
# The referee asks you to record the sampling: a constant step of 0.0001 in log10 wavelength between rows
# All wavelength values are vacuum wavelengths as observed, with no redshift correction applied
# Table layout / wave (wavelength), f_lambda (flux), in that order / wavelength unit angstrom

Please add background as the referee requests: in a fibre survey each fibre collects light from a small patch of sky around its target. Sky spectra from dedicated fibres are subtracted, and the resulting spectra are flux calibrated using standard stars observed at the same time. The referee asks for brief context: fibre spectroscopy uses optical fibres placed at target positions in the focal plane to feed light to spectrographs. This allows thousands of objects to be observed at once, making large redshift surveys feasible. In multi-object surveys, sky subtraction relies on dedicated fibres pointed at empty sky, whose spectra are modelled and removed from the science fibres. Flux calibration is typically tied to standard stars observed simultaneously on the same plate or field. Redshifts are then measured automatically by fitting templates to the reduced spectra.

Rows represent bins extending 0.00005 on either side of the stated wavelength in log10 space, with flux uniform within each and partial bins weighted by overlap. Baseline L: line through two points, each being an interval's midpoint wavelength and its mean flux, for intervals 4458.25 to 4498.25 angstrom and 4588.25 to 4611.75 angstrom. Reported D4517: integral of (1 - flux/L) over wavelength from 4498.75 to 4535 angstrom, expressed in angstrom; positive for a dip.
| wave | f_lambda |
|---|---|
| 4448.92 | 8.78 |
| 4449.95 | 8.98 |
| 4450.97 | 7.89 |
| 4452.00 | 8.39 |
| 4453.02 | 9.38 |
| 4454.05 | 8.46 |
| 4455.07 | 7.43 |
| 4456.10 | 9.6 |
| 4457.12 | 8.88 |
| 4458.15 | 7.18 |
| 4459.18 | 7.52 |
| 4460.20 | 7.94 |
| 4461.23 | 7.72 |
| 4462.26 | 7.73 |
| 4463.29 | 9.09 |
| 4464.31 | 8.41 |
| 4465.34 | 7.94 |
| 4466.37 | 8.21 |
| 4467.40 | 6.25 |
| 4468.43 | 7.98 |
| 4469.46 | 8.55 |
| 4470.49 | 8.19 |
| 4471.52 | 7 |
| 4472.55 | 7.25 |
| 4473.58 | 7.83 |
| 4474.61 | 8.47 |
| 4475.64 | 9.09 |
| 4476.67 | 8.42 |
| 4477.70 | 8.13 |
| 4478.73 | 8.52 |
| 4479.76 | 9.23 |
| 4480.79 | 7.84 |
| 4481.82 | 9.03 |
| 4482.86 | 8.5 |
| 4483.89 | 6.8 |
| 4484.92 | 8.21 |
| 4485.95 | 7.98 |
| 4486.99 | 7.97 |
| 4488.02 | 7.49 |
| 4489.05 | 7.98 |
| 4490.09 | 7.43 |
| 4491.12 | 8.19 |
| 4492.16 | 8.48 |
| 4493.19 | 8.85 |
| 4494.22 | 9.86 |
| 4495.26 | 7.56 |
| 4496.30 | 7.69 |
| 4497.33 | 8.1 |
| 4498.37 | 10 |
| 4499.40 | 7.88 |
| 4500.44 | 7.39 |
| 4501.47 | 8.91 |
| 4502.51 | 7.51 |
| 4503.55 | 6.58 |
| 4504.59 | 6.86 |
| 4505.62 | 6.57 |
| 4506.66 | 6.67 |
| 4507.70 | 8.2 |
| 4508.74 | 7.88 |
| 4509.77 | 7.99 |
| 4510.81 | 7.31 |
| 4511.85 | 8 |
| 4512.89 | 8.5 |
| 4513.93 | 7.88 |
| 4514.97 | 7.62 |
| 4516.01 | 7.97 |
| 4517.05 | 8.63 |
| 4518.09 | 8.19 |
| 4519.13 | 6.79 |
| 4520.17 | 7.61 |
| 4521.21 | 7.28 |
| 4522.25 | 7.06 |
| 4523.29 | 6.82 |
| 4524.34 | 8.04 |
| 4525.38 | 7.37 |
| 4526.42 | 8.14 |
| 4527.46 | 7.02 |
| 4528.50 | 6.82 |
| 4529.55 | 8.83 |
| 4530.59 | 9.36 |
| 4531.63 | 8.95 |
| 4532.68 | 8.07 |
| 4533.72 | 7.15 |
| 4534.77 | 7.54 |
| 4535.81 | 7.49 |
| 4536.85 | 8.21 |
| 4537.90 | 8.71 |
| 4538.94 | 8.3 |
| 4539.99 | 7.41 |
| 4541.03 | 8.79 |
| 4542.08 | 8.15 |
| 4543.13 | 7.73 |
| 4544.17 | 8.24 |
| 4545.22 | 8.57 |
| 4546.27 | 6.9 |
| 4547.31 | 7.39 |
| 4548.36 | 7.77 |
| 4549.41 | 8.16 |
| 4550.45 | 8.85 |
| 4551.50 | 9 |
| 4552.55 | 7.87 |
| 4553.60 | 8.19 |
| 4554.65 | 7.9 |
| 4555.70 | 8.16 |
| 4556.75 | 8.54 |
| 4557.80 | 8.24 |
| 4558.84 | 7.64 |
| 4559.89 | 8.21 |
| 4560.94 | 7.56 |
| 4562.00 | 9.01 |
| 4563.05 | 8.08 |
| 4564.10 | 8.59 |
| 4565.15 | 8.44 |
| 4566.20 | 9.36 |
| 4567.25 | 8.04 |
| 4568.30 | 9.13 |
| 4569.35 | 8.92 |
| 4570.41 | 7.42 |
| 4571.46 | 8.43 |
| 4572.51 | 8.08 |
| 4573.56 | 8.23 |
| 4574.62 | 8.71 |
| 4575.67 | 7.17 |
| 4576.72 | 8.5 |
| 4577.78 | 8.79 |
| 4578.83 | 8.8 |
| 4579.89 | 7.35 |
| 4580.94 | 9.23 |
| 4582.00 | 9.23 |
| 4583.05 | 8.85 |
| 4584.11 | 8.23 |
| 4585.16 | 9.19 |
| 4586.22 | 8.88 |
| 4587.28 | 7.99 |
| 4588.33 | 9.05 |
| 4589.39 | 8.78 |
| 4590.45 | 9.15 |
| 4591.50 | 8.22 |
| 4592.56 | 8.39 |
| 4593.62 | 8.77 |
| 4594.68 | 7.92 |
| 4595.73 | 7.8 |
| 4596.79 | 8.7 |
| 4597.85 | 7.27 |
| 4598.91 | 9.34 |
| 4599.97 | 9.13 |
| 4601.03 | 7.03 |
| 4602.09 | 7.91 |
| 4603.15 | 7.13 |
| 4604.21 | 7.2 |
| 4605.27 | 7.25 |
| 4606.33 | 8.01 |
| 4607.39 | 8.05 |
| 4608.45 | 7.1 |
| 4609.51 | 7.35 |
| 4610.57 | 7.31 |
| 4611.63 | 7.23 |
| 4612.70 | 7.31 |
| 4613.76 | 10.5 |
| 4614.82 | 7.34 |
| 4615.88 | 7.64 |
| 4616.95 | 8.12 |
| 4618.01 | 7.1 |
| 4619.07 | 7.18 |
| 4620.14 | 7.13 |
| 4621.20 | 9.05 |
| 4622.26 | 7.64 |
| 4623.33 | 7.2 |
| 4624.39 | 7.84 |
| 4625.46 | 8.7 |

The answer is 1.6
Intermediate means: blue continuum 8.1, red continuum 8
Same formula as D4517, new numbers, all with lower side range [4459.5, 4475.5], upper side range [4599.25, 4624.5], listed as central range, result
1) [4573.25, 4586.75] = -1.4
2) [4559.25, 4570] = -1.0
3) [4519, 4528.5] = 0.6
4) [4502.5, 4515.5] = 0.6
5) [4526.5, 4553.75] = -0.8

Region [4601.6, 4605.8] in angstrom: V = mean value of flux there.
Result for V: 7.37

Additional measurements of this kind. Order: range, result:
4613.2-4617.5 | 8.39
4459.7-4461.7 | 7.82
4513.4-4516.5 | 7.82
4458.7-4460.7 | 7.76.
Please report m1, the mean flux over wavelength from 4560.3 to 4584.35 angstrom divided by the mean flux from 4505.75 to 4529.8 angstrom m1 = 1.1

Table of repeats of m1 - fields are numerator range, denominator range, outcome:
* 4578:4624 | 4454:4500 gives 0.99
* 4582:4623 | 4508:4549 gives 1.03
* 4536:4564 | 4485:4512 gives 1.03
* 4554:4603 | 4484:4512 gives 1.06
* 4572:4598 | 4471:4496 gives 1.04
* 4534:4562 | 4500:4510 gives 1.08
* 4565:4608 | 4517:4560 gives 1.05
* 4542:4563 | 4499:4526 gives 1.07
